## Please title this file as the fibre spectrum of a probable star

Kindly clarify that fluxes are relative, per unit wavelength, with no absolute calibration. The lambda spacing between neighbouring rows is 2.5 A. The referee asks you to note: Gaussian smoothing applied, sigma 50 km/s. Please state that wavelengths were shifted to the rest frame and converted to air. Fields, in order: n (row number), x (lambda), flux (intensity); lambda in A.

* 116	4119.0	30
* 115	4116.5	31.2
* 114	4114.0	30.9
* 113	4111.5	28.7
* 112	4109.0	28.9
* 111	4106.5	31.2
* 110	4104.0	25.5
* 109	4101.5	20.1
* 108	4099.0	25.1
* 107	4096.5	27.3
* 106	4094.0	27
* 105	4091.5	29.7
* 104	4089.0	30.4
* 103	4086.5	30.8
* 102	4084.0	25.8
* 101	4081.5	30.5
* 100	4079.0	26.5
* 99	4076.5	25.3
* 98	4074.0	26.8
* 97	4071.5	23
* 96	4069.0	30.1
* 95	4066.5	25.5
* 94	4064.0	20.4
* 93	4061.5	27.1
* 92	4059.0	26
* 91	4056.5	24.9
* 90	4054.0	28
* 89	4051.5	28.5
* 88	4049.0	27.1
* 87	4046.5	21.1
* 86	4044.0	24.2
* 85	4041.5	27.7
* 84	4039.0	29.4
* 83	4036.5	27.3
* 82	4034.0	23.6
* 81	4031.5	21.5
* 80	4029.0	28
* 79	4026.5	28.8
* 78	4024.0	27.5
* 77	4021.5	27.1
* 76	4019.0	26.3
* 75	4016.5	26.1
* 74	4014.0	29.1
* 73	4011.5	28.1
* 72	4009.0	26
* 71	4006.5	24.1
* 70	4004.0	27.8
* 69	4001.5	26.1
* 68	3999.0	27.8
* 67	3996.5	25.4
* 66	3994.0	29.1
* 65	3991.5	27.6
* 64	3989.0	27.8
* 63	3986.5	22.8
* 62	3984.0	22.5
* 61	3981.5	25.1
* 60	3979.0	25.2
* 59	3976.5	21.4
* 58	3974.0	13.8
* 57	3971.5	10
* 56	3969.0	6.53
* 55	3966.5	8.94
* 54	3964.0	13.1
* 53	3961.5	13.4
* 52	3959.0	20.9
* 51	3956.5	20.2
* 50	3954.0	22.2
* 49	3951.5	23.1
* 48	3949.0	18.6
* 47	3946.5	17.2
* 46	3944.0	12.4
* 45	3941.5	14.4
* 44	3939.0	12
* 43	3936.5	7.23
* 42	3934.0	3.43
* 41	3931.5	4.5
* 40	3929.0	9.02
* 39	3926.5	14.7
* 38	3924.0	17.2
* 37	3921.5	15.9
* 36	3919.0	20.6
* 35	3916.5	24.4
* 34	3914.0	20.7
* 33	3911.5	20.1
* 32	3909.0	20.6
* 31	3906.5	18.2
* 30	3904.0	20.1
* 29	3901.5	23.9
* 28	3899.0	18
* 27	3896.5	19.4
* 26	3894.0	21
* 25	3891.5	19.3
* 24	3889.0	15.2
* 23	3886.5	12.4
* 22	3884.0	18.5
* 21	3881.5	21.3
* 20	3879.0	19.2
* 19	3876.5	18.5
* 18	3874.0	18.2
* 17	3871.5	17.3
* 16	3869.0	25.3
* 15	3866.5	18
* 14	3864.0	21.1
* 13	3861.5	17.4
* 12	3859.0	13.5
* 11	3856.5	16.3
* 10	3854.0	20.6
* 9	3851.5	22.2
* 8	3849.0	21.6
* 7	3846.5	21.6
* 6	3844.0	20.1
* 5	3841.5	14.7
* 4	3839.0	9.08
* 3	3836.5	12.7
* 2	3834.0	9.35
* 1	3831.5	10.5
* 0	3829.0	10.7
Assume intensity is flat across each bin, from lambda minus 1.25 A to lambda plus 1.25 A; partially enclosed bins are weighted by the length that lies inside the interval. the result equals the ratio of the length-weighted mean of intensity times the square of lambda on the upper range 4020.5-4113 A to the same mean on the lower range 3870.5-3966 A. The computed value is 1.7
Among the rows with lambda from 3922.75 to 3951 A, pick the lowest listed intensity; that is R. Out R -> 3.43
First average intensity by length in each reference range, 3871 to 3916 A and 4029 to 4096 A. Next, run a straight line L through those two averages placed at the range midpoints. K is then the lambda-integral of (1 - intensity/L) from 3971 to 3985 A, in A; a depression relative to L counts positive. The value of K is 1.7 A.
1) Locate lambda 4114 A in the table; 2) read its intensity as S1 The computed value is 30.9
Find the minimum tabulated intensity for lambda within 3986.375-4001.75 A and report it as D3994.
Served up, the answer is 22.8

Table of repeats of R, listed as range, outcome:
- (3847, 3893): 12.4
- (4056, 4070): 20.4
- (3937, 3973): 6.53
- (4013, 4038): 21.5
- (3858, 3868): 13.5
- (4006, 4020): 24.1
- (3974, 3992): 13.8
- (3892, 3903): 18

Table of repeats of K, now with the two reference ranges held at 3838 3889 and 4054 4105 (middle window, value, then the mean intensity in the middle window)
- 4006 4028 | -2.8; 27.1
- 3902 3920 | -0.6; 20.8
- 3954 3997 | 5.7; 19.6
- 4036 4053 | -0.9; 26.5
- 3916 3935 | 6.6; 13.4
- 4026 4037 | -0.4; 25.5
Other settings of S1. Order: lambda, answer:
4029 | 28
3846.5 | 21.6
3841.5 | 14.7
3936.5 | 7.23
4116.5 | 31.2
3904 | 20.1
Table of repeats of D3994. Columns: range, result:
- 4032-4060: 21.1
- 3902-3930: 9.02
